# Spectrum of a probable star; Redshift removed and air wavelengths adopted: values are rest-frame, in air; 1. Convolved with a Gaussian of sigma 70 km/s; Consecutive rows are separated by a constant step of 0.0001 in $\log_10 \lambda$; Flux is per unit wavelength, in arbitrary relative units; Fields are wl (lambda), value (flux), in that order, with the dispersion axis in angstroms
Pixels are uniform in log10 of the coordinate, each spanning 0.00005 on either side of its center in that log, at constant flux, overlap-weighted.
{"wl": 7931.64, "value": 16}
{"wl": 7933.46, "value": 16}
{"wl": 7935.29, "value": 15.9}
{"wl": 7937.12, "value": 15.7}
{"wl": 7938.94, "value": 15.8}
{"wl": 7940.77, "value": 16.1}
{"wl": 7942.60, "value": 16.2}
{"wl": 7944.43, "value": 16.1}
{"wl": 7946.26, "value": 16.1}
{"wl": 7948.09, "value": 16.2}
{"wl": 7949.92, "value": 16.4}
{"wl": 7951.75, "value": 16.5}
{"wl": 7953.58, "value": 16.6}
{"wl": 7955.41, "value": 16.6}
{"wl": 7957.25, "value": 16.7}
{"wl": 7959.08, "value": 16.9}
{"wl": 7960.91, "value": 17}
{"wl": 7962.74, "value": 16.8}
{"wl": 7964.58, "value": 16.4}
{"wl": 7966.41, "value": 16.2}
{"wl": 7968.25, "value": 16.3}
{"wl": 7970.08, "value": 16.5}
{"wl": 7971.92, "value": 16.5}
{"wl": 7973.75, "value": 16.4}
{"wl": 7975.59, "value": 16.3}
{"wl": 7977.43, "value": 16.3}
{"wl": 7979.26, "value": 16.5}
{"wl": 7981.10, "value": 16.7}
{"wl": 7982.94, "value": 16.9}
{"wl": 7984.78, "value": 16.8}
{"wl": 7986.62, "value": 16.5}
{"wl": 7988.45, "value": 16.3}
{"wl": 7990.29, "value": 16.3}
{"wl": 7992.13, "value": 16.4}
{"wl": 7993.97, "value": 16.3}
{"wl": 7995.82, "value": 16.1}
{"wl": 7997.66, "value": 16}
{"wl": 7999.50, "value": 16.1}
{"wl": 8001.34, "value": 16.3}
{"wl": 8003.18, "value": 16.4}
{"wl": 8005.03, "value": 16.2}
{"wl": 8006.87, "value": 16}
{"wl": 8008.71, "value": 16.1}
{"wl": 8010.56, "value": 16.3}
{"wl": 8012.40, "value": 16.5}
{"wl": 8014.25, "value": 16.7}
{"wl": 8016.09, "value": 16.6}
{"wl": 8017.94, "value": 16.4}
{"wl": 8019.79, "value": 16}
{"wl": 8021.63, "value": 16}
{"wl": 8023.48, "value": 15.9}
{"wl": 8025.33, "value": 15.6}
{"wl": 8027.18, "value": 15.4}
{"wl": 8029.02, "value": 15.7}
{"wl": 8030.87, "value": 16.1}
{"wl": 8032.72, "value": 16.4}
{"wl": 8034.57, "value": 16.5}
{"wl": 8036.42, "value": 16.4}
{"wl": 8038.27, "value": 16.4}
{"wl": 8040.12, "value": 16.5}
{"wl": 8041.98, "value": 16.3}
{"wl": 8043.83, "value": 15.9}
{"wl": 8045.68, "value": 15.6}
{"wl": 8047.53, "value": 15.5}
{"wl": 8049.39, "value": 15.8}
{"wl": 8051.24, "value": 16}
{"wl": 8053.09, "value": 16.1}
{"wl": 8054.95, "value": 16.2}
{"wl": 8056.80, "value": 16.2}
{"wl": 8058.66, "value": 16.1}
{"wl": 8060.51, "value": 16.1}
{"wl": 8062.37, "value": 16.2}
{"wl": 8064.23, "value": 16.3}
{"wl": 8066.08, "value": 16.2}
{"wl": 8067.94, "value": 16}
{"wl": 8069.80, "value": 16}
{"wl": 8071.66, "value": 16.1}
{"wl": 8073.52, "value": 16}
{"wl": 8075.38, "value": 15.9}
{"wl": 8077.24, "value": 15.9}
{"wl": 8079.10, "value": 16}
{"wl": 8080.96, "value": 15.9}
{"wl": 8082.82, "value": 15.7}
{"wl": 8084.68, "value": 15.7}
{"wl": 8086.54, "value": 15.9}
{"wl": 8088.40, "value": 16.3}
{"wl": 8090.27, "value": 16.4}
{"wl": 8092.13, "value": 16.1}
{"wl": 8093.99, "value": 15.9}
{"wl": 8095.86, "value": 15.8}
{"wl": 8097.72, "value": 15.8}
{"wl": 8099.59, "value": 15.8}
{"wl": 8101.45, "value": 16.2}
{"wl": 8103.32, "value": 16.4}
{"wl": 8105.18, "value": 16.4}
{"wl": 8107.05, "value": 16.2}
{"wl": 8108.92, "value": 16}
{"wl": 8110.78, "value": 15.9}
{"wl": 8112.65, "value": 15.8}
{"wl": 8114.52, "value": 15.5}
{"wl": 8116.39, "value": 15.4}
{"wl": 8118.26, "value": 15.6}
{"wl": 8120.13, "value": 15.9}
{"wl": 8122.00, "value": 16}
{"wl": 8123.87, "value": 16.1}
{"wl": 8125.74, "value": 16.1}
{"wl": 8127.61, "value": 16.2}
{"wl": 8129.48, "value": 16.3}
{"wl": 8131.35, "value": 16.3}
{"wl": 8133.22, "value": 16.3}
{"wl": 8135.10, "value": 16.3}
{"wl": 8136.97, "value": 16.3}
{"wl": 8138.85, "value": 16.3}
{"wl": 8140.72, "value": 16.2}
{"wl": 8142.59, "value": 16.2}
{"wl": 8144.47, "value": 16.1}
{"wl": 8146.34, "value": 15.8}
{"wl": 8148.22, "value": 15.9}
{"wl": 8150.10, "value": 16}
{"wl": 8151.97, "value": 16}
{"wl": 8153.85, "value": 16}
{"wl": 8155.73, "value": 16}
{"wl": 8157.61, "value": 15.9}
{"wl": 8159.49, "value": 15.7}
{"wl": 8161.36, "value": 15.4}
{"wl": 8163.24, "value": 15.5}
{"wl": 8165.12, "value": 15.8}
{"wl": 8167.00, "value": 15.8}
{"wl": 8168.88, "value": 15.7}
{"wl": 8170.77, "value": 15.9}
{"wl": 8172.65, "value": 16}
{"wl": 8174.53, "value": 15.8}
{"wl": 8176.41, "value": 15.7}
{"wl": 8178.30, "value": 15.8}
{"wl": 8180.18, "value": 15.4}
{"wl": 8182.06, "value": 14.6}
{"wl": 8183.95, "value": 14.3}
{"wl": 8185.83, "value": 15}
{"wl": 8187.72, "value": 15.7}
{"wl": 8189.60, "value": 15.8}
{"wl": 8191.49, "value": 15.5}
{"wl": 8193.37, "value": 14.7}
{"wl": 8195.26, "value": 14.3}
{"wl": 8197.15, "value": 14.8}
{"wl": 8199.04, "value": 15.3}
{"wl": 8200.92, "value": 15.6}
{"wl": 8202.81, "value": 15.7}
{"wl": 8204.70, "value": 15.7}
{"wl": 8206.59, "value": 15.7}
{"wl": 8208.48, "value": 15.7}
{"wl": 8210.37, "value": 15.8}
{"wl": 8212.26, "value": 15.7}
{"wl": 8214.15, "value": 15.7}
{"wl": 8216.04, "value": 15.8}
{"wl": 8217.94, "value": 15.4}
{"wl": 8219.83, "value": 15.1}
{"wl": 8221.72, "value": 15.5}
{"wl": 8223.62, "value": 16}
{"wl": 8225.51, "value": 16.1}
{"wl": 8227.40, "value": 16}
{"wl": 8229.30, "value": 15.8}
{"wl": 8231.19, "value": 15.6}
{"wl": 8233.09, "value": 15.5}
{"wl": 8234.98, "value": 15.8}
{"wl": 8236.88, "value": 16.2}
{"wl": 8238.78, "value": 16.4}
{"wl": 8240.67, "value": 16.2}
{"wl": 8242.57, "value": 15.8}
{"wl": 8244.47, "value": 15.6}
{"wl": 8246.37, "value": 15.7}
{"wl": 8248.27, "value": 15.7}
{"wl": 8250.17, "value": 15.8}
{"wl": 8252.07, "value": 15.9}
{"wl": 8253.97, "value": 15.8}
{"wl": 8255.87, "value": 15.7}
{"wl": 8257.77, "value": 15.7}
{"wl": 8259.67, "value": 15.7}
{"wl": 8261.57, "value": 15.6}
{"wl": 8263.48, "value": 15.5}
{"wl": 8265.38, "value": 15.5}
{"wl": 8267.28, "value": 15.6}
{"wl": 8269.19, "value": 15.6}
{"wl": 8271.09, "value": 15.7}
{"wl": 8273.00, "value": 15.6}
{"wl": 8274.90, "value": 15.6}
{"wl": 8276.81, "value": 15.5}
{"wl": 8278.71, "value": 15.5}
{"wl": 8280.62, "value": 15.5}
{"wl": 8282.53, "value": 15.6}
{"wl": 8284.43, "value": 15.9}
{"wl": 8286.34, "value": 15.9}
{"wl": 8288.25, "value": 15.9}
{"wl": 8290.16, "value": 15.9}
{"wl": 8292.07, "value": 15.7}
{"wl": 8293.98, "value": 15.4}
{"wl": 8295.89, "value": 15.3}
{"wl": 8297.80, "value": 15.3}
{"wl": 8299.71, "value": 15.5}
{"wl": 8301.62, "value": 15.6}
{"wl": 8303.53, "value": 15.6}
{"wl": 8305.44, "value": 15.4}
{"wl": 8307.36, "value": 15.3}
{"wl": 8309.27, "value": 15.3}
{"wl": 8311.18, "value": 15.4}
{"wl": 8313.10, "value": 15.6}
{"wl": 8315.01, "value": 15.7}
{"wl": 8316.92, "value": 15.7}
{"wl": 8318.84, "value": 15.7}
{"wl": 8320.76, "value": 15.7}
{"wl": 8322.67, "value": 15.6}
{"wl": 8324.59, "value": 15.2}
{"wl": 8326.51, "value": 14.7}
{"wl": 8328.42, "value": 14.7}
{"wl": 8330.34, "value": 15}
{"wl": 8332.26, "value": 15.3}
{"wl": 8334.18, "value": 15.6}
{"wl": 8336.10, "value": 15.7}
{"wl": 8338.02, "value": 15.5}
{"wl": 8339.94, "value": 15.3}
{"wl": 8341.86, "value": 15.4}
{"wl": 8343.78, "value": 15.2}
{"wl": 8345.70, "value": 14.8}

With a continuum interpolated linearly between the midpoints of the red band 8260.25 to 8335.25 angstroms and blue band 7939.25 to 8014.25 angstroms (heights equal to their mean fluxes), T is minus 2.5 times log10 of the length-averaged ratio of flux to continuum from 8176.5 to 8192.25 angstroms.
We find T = 0.04 mag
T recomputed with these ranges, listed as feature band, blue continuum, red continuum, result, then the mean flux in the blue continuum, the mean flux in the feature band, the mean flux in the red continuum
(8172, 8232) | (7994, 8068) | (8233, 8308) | 0.022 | 16.1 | 15.5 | 15.7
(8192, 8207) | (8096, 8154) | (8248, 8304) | 0.043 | 16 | 15.2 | 15.6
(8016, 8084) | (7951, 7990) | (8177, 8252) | 0.013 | 16.6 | 16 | 15.6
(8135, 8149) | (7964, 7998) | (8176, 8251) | -0.021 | 16.4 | 16.1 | 15.6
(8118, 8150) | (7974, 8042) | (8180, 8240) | -0.022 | 16.3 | 16.1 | 15.5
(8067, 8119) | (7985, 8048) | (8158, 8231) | -0.003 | 16.2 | 15.9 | 15.5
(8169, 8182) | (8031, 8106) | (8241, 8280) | 0.011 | 16.1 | 15.7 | 15.7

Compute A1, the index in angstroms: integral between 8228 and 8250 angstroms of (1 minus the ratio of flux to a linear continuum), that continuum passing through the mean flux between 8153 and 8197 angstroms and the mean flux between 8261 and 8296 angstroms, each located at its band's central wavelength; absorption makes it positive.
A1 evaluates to -0.4 angstroms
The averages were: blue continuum 15.5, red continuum 15.6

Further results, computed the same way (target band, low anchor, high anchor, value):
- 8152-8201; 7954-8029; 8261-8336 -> 1.2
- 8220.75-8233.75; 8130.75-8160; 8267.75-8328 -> 0.0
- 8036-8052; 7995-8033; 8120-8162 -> 0.1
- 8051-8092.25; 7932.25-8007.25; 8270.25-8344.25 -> 0.1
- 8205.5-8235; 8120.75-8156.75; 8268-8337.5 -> 0.2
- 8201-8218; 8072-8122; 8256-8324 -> 0.0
